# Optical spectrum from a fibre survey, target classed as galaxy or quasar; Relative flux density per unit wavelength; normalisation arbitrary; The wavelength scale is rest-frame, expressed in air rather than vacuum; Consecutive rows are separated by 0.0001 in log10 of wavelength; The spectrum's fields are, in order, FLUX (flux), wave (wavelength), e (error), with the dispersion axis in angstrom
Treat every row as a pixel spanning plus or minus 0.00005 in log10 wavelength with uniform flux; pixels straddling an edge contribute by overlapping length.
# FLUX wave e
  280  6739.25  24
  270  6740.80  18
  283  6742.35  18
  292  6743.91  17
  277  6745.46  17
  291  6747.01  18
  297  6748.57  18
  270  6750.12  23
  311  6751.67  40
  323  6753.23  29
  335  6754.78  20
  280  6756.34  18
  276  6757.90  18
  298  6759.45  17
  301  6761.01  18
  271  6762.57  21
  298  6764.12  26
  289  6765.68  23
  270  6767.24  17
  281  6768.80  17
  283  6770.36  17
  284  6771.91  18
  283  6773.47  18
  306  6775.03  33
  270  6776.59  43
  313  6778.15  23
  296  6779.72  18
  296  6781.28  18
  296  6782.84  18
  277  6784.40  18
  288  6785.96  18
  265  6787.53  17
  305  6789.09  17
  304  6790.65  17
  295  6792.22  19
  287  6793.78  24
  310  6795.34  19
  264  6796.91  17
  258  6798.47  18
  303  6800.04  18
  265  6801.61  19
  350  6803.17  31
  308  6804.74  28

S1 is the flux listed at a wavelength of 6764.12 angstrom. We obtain 298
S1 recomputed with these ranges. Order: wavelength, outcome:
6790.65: 304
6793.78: 287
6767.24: 270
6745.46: 277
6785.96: 288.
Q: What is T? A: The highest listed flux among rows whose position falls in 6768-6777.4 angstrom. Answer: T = 306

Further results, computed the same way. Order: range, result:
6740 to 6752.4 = 311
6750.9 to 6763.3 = 335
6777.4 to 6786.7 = 313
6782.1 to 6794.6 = 305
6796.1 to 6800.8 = 303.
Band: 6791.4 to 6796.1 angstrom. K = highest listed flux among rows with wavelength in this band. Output 310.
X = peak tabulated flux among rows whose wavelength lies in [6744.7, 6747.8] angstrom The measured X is 291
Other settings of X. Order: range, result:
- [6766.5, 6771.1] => 283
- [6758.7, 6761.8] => 301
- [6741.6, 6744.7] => 292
